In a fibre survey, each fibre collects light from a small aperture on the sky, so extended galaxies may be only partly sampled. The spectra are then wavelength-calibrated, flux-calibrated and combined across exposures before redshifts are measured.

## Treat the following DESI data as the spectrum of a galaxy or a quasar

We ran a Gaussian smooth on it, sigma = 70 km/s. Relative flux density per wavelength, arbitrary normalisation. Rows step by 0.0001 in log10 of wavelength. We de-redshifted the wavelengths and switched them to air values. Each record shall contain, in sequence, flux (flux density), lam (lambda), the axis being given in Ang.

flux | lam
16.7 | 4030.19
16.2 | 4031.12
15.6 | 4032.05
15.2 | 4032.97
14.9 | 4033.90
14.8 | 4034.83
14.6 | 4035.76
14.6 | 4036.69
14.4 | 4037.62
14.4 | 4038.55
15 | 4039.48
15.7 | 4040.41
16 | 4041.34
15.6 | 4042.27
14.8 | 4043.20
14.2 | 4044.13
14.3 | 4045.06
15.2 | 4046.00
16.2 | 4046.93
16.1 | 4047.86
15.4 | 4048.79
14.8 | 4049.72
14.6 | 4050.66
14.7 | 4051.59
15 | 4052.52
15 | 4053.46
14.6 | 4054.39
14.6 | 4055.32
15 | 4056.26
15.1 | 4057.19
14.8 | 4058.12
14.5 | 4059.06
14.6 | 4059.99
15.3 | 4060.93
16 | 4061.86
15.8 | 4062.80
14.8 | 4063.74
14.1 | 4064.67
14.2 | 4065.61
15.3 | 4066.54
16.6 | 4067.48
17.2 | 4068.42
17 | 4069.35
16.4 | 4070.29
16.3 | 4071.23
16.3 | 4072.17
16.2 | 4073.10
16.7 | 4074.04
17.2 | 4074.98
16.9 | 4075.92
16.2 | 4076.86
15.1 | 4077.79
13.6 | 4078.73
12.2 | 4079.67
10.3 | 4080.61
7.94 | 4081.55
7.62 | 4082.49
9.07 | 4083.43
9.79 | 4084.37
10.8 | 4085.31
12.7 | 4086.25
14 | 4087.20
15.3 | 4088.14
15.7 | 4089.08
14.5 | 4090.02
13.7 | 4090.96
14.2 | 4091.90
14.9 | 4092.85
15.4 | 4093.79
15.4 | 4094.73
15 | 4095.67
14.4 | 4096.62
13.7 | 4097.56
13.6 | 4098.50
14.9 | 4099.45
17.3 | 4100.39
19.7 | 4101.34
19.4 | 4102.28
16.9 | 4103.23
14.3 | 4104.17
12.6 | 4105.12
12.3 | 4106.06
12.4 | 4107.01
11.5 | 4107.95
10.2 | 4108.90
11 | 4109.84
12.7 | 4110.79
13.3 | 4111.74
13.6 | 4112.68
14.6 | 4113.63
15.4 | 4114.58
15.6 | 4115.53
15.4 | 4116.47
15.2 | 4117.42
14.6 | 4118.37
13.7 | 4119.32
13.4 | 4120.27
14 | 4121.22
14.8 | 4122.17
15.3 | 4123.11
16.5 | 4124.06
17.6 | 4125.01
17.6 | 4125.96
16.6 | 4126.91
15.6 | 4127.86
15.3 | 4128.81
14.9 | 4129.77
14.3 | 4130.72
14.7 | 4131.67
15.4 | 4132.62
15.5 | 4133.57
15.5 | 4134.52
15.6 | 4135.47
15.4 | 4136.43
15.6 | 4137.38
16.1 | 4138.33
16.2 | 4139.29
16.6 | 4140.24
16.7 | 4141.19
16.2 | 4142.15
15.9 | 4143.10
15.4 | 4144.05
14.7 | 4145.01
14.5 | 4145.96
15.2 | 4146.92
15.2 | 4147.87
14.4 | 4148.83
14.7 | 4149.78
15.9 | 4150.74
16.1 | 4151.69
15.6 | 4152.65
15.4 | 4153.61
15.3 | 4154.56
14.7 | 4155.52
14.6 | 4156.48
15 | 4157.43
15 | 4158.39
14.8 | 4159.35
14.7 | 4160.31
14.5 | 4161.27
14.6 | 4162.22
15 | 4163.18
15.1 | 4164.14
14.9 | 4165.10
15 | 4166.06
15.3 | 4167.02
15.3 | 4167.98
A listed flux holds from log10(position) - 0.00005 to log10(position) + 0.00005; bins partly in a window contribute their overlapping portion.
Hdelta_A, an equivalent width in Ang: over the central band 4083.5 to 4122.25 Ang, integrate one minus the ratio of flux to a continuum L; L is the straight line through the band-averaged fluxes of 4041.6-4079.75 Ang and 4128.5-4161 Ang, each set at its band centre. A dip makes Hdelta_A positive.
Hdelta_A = 3.1 Ang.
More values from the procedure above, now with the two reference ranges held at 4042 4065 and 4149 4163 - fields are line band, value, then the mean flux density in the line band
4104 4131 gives 1.34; 14.3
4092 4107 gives -0.18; 15.2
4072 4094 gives 2.17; 13.5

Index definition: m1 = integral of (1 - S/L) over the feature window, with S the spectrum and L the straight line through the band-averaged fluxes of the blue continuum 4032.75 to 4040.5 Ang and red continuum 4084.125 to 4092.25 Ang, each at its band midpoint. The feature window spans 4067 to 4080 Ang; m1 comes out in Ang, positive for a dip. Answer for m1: -2.0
